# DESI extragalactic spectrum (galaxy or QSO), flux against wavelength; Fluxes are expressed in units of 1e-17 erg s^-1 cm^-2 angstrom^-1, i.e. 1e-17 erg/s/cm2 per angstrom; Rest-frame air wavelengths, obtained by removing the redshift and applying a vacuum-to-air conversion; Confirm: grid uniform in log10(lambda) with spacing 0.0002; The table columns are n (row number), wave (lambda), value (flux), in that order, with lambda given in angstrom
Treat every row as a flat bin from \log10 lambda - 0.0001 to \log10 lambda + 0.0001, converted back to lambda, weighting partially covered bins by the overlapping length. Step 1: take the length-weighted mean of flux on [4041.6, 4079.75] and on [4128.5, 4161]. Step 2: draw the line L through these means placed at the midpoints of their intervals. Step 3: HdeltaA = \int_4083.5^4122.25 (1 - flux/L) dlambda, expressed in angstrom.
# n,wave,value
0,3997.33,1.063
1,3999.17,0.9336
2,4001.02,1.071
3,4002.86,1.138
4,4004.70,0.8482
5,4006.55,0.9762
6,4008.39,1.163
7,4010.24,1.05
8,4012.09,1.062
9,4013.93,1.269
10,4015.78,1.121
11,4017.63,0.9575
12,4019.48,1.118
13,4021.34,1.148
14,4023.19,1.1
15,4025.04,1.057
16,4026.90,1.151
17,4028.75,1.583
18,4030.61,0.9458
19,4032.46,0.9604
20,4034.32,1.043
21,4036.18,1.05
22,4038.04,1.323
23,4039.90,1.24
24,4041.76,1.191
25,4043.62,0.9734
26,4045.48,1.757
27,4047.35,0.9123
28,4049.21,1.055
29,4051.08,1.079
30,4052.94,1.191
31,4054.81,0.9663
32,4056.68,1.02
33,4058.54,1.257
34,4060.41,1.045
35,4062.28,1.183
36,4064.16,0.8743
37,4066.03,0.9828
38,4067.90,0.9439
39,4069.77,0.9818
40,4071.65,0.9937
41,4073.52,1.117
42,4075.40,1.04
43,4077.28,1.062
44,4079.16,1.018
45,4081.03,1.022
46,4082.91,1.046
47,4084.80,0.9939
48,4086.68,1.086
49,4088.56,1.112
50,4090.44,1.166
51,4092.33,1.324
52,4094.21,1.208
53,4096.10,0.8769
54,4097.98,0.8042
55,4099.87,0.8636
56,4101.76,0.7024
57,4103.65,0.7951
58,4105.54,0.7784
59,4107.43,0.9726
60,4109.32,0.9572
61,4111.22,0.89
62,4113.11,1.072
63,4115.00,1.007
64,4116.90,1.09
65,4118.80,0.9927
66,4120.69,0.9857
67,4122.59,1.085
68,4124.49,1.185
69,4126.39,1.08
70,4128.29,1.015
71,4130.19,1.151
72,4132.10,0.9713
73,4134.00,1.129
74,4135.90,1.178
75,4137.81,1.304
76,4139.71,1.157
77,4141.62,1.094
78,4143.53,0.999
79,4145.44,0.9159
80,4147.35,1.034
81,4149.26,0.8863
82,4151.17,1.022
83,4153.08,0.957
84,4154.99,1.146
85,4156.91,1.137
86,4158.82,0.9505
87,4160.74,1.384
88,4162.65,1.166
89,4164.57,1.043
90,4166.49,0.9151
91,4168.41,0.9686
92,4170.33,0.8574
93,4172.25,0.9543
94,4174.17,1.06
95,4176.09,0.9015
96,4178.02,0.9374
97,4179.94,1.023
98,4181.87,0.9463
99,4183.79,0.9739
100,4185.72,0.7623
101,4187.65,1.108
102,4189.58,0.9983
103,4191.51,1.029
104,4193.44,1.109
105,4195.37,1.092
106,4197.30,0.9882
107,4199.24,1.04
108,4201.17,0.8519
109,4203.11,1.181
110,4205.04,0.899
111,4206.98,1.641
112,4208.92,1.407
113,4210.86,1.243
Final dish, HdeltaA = 3.2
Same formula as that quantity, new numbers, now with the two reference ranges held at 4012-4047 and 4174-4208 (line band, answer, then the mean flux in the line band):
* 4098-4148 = 3.29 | 1.01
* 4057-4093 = 1.90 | 1.06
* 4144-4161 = 0.44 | 1.03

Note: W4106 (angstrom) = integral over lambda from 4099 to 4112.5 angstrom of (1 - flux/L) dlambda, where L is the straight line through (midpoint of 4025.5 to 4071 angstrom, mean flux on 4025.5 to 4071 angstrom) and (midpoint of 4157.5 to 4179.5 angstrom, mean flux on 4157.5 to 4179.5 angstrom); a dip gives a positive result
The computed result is 2.6 angstrom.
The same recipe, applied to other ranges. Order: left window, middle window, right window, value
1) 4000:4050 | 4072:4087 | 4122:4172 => 0.7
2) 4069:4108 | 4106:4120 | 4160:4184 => 0.2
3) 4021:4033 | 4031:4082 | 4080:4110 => -0.5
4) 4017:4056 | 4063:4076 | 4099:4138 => 1.1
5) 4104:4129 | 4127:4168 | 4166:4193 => -3.7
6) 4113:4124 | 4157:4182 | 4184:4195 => 0.0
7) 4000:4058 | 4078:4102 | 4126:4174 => 1.3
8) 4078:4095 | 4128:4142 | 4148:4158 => -1.1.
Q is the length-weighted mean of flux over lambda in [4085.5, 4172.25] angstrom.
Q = 1.03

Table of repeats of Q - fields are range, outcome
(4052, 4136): 1.03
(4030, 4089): 1.08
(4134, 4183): 1.04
